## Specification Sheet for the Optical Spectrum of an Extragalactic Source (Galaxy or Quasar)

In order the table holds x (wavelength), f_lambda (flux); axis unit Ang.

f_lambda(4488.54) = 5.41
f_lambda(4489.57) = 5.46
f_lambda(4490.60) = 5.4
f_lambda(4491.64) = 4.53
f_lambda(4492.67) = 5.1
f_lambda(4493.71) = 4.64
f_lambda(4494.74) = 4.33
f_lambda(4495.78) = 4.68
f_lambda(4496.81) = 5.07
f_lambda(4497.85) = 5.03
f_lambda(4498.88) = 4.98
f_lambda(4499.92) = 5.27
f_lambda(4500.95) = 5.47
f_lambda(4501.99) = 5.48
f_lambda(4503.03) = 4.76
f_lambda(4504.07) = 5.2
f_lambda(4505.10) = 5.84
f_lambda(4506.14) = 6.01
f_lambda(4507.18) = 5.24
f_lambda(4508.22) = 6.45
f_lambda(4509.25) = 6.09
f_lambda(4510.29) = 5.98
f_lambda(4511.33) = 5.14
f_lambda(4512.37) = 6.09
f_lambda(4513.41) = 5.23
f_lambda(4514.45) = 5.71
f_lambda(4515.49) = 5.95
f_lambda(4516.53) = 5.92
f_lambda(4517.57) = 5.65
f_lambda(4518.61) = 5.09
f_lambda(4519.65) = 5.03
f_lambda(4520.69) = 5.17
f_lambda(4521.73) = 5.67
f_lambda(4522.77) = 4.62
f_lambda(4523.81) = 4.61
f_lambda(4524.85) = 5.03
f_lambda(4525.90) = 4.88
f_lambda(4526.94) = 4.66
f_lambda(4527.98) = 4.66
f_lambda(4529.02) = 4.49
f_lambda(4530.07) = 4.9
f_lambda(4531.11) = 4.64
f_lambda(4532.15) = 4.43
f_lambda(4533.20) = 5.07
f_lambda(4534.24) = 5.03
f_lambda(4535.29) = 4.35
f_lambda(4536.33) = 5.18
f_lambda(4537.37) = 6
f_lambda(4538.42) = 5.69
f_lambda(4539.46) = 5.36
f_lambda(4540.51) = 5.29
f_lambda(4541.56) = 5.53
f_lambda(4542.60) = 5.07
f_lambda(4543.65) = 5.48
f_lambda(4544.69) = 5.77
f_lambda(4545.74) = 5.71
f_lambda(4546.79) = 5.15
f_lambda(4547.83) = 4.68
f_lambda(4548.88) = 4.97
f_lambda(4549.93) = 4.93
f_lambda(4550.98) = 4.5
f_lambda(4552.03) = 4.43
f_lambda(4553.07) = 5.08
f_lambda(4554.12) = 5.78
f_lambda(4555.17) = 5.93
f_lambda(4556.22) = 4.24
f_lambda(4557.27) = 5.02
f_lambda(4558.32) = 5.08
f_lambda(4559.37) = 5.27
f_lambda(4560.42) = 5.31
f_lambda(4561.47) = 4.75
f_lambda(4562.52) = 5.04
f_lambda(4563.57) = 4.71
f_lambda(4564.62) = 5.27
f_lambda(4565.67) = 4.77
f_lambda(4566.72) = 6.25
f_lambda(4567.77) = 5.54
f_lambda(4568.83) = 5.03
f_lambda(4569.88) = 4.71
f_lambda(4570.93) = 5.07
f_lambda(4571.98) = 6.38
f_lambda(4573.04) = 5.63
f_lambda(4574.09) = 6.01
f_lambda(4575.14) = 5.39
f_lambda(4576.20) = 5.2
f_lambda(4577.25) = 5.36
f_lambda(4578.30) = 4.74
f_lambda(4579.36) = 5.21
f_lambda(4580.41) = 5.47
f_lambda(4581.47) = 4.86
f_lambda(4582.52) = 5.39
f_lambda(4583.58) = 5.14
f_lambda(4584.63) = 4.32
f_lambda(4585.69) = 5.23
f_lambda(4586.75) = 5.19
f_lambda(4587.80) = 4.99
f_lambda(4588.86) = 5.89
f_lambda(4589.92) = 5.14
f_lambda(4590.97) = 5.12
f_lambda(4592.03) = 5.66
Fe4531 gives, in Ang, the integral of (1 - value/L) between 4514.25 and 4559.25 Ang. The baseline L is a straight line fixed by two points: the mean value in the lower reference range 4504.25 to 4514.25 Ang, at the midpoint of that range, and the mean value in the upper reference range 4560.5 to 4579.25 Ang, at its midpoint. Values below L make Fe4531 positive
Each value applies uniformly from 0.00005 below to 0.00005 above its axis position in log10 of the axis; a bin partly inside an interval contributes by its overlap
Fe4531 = 3.43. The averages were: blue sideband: 5.76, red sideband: 5.28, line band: 5.12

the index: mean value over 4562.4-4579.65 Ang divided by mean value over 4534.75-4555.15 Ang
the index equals 1.02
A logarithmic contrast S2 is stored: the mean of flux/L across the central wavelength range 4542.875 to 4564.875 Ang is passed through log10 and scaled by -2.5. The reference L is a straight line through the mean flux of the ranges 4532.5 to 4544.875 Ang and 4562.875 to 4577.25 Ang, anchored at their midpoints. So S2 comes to 0.049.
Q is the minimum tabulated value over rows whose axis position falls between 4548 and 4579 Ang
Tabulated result 4.24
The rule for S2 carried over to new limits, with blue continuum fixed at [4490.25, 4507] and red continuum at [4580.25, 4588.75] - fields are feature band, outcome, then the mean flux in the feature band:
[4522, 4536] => 0.08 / 4.74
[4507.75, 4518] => -0.14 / 5.82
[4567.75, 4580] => -0.05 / 5.35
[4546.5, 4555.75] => 0.01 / 5.04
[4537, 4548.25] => -0.07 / 5.43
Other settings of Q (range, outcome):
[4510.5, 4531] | 4.49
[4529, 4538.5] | 4.35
